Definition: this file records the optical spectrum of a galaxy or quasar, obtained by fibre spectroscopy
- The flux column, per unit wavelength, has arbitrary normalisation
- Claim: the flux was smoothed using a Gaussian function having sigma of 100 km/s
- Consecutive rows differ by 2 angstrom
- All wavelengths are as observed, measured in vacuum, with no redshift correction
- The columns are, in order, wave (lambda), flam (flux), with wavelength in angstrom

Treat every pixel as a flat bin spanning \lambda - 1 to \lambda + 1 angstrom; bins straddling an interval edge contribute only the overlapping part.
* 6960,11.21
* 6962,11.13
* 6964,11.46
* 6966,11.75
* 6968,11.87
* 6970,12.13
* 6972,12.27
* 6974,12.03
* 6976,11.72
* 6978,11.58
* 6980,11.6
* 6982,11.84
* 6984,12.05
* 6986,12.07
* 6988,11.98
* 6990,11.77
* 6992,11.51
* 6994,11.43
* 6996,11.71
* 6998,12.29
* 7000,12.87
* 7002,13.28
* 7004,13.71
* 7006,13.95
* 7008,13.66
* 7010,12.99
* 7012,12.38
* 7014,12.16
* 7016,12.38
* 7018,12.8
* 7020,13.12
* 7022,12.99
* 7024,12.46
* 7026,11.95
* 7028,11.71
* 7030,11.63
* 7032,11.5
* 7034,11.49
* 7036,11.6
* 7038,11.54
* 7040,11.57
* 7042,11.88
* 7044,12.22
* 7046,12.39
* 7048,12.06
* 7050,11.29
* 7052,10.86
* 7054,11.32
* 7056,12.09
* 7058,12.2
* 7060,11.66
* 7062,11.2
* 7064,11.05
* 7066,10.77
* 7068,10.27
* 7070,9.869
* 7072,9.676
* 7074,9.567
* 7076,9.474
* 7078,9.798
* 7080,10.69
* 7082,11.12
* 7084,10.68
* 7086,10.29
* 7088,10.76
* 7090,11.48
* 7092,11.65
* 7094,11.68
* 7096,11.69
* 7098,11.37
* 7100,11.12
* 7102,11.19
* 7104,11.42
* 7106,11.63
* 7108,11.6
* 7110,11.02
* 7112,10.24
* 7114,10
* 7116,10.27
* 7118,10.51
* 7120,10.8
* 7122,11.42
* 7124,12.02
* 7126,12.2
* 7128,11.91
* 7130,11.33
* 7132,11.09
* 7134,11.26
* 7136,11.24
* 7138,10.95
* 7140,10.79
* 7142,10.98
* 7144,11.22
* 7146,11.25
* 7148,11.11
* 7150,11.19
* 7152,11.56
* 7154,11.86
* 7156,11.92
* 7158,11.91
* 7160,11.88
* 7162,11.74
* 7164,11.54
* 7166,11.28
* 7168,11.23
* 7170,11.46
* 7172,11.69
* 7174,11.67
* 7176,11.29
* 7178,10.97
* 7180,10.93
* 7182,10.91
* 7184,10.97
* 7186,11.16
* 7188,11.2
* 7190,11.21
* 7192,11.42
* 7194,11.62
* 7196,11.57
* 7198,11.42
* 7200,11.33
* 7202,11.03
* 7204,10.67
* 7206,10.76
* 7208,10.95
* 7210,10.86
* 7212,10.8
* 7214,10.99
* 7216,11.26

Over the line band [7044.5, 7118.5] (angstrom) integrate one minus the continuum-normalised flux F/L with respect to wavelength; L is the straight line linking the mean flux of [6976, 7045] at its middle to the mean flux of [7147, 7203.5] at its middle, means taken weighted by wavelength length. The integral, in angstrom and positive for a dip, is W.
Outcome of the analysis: 5.5 angstrom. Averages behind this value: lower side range 12.2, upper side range 11.4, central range 11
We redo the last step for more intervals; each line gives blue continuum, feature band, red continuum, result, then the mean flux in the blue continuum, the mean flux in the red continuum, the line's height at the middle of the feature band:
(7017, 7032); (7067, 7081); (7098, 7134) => 2.1 angstrom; 12.3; 11.2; 11.7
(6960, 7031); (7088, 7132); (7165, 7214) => 1.4 angstrom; 12.2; 11.2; 11.6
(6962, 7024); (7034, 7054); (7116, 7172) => 0.5 angstrom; 12.3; 11.4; 12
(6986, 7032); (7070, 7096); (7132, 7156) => 2.6 angstrom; 12.5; 11.2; 11.8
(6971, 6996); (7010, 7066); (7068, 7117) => -3.1 angstrom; 11.8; 10.8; 11.3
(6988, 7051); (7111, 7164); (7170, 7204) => 1.3 angstrom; 12.3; 11.3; 11.6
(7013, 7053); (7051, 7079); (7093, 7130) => 2.3 angstrom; 12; 11.2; 11.7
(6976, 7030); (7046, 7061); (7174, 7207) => 0.4 angstrom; 12.4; 11.2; 12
